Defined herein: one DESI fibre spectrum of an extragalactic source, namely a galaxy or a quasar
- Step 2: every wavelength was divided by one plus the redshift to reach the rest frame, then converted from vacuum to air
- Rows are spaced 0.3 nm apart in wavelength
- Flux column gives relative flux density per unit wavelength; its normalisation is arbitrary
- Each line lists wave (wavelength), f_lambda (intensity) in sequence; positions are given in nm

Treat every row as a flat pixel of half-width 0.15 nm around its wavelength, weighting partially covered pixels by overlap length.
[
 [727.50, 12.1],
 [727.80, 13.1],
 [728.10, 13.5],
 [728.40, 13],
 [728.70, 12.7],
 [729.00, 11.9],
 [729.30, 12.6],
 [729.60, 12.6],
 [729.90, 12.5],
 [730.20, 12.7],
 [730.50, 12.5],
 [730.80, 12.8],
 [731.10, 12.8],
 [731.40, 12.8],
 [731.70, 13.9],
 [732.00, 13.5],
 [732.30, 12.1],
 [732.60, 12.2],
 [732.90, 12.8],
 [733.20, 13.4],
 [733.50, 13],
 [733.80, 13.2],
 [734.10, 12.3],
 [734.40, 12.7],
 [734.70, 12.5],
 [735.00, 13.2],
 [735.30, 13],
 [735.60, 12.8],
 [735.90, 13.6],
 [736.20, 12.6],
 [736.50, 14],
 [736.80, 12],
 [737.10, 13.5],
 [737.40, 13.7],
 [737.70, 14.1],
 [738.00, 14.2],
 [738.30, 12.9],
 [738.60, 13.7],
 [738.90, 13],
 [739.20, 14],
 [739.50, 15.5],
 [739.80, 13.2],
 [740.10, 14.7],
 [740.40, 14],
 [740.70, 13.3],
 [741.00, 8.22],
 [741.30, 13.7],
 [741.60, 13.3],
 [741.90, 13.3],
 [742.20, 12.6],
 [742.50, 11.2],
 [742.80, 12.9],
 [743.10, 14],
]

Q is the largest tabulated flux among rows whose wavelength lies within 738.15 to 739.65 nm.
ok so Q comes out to 15.5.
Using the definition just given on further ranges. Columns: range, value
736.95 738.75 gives 14.2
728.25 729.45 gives 13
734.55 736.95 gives 14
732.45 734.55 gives 13.4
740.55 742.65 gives 13.7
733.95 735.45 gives 13.2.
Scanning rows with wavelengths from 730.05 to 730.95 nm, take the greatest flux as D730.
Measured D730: 12.8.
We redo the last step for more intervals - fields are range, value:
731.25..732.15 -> 13.9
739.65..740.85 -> 14.7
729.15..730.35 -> 12.7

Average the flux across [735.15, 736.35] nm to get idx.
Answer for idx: 13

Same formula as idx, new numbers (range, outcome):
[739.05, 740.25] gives 14.4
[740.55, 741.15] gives 10.8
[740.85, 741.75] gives 11.7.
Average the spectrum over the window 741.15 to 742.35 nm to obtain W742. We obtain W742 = 13.2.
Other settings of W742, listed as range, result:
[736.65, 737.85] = 13.3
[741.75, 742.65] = 12.4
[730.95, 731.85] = 13.2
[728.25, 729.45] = 12.5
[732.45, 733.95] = 12.9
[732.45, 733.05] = 12.5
